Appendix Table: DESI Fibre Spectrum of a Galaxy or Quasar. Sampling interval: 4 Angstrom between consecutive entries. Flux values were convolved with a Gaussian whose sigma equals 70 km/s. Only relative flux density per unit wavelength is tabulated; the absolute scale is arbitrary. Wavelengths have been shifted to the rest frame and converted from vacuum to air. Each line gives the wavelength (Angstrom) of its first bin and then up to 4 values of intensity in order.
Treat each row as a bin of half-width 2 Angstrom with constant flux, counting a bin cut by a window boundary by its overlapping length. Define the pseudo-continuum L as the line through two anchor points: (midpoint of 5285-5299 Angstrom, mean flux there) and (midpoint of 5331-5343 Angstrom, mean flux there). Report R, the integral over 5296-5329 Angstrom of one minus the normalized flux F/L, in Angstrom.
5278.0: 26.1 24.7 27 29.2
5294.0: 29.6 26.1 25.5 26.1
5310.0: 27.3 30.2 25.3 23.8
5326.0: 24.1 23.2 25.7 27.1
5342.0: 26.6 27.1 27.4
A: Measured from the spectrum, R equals 1.6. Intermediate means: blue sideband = 28.2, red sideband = 26.2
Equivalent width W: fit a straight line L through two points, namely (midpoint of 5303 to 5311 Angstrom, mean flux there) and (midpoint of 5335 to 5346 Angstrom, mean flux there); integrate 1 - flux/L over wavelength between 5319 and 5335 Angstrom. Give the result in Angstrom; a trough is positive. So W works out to 1.5 Angstrom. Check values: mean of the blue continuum 26.5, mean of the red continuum 26.8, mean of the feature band 24.2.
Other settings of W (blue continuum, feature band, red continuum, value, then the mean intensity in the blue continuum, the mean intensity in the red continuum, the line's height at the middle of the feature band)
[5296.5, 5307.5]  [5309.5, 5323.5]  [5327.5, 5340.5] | -0.6 Angstrom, 25.9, 25.3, 25.6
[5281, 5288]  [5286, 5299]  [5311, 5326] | -1.1 Angstrom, 26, 26.2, 26.1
